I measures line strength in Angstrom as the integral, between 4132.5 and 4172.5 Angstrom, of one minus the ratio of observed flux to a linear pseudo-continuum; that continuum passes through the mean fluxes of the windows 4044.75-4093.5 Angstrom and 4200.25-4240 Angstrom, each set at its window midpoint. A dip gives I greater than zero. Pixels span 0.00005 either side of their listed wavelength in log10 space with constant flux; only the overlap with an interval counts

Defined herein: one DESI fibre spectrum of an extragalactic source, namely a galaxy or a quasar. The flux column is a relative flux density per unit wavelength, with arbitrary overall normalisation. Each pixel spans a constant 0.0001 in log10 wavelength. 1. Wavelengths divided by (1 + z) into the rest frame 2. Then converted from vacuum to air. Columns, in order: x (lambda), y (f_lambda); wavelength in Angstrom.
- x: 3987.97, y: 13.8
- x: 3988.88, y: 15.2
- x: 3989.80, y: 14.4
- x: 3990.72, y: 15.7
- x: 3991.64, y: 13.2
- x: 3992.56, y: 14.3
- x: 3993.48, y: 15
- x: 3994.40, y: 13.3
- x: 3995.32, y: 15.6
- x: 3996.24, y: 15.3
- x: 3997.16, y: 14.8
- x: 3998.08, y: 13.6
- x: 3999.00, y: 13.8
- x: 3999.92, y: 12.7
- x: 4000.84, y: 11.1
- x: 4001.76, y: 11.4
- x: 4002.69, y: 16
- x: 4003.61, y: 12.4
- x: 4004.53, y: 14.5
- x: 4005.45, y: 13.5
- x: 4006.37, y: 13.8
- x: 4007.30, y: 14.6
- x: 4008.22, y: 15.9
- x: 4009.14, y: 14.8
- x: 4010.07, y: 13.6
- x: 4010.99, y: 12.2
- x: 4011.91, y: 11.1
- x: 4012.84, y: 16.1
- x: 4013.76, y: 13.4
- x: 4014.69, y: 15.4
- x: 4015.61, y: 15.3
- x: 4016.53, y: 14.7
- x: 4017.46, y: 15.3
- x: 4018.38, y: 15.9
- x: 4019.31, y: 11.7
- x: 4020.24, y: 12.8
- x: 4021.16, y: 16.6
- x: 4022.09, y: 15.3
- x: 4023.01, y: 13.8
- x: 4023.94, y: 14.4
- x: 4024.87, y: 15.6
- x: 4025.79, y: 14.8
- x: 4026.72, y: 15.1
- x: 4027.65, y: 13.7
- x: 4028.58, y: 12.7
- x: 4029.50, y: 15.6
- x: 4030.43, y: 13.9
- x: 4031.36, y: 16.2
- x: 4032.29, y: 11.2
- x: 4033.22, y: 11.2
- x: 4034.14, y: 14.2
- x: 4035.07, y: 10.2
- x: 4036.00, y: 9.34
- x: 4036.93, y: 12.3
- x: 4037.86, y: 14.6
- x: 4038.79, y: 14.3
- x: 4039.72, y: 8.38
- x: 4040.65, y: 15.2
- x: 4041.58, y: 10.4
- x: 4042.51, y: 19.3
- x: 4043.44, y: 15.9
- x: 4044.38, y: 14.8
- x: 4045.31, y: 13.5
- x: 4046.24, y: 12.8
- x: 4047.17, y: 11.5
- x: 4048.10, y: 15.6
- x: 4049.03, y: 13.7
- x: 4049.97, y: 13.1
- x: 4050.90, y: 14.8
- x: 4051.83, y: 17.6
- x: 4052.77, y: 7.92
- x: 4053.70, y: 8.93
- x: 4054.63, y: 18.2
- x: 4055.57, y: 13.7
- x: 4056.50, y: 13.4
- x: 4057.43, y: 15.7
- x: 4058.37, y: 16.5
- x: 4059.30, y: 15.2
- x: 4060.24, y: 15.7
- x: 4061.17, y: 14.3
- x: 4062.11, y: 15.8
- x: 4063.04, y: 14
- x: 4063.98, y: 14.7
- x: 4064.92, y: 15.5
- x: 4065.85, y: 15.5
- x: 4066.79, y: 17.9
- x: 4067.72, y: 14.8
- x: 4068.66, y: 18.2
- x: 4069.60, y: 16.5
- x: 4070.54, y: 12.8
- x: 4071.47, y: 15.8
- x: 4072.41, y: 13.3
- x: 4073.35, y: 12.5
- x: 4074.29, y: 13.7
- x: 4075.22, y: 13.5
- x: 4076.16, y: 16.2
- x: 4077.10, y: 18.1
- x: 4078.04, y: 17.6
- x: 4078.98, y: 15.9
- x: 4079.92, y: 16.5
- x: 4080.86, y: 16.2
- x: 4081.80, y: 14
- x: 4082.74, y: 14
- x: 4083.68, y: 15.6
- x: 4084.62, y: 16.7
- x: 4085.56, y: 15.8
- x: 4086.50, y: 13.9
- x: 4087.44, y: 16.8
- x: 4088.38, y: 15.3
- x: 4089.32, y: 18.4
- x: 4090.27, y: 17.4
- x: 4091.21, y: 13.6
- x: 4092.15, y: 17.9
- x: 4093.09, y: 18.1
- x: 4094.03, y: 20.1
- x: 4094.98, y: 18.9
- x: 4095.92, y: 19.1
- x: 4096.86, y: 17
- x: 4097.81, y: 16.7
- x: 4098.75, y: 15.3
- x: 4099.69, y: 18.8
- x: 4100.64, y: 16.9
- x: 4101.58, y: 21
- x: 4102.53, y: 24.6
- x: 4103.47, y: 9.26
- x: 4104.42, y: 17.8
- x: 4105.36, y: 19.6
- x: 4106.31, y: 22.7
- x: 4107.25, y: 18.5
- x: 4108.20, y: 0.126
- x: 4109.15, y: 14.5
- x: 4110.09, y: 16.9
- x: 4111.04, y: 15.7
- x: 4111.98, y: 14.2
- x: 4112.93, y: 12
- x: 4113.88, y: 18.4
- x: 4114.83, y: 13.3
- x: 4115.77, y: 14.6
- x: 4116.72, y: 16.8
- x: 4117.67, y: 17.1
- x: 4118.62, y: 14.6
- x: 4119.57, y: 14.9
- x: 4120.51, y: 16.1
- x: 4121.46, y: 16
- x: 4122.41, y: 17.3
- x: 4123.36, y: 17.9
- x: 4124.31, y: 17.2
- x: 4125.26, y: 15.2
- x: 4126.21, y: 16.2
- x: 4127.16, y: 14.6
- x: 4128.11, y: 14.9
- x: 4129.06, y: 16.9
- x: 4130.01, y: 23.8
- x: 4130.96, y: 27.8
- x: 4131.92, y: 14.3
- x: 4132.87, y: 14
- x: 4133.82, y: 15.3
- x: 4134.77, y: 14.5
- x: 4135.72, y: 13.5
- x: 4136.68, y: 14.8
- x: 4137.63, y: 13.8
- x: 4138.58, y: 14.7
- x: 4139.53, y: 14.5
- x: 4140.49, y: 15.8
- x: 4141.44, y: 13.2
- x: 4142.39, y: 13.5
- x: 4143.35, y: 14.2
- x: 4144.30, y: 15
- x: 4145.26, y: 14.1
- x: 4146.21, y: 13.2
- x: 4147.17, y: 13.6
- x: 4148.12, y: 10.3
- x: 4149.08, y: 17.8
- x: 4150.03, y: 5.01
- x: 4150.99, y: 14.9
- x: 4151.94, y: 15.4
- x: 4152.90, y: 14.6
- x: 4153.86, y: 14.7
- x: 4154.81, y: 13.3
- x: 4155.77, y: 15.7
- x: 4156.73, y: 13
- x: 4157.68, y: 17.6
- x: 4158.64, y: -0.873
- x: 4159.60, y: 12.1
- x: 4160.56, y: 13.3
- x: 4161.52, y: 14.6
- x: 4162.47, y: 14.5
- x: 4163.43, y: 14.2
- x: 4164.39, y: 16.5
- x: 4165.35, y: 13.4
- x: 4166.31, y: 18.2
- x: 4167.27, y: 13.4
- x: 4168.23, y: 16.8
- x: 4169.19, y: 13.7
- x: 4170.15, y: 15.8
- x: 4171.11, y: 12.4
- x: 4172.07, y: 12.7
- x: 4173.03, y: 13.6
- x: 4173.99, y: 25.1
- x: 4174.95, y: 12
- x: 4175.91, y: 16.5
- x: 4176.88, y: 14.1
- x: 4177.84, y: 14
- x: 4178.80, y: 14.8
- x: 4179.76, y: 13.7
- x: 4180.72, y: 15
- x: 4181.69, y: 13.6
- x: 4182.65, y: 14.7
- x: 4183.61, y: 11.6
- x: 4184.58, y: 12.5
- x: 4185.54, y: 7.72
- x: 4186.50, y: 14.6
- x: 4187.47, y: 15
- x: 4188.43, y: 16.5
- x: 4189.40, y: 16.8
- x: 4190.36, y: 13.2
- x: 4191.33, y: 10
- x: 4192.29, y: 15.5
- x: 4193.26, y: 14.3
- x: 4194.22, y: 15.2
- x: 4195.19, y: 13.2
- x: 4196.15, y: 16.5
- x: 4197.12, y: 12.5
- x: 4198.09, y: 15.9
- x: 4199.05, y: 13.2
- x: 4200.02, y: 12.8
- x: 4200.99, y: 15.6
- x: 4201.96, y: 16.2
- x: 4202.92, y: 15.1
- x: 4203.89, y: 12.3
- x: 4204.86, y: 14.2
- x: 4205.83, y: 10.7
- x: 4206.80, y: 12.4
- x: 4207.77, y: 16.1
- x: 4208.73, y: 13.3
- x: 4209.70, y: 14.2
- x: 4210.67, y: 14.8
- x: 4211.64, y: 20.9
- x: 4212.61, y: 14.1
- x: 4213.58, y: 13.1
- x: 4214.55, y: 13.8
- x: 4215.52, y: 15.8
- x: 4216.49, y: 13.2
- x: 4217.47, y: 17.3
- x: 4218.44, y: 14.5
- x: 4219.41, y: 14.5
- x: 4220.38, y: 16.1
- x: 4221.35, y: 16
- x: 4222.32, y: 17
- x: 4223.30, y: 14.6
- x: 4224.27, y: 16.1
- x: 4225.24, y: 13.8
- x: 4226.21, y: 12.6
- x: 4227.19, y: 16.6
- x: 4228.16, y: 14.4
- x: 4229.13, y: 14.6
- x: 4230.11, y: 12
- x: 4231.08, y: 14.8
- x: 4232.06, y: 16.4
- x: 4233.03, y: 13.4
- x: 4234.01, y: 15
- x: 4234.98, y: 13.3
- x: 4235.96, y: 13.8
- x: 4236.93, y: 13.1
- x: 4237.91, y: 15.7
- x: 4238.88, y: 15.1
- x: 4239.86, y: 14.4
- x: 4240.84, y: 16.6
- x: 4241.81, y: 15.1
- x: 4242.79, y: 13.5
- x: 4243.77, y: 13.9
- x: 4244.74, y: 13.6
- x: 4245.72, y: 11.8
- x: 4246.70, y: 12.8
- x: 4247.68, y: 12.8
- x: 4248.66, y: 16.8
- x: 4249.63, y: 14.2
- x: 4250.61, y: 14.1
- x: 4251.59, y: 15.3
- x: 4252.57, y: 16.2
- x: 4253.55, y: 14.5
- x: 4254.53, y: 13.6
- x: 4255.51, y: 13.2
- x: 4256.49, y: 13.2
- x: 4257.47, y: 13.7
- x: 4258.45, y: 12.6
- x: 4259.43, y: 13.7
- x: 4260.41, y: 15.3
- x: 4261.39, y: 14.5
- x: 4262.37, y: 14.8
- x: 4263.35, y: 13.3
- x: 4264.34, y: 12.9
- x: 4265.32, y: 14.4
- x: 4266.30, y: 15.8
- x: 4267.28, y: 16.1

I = 2.7 Angstrom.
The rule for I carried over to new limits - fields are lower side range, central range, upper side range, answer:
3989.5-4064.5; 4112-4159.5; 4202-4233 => -1.52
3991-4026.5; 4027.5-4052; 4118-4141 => 1.97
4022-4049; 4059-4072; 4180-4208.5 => -1.70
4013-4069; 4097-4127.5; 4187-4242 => -3.67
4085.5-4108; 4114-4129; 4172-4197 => 0.64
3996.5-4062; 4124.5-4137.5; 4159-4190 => -2.08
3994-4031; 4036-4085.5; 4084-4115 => 2.78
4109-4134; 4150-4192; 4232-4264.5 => 4.14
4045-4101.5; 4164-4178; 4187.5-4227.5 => -0.33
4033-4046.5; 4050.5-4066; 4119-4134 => -0.62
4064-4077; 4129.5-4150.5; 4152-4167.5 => -1.23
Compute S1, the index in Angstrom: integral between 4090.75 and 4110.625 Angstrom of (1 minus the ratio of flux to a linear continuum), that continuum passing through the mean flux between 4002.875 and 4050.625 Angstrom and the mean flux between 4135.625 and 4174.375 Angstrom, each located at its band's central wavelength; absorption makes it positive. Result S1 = -4.36 Angstrom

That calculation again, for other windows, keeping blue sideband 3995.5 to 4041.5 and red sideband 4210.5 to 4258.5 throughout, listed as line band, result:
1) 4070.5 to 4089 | -1.7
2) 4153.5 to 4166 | 0.9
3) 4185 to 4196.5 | 0.3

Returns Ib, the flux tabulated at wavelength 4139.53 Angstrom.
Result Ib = 14.5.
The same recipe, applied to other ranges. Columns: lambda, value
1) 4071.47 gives 15.8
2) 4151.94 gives 15.4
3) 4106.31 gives 22.7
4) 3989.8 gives 14.4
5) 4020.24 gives 12.8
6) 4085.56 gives 15.8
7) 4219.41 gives 14.5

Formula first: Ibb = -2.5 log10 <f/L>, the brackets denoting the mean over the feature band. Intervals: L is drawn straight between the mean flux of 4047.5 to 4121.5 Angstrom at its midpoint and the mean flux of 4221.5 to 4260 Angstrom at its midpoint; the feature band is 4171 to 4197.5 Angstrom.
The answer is 0.04 mag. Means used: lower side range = 15.7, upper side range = 14.3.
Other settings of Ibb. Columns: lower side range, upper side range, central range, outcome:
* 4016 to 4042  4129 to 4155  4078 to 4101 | -0.17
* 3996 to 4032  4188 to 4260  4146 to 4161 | 0.13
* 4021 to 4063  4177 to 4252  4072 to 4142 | -0.15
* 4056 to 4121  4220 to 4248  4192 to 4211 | 0.04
